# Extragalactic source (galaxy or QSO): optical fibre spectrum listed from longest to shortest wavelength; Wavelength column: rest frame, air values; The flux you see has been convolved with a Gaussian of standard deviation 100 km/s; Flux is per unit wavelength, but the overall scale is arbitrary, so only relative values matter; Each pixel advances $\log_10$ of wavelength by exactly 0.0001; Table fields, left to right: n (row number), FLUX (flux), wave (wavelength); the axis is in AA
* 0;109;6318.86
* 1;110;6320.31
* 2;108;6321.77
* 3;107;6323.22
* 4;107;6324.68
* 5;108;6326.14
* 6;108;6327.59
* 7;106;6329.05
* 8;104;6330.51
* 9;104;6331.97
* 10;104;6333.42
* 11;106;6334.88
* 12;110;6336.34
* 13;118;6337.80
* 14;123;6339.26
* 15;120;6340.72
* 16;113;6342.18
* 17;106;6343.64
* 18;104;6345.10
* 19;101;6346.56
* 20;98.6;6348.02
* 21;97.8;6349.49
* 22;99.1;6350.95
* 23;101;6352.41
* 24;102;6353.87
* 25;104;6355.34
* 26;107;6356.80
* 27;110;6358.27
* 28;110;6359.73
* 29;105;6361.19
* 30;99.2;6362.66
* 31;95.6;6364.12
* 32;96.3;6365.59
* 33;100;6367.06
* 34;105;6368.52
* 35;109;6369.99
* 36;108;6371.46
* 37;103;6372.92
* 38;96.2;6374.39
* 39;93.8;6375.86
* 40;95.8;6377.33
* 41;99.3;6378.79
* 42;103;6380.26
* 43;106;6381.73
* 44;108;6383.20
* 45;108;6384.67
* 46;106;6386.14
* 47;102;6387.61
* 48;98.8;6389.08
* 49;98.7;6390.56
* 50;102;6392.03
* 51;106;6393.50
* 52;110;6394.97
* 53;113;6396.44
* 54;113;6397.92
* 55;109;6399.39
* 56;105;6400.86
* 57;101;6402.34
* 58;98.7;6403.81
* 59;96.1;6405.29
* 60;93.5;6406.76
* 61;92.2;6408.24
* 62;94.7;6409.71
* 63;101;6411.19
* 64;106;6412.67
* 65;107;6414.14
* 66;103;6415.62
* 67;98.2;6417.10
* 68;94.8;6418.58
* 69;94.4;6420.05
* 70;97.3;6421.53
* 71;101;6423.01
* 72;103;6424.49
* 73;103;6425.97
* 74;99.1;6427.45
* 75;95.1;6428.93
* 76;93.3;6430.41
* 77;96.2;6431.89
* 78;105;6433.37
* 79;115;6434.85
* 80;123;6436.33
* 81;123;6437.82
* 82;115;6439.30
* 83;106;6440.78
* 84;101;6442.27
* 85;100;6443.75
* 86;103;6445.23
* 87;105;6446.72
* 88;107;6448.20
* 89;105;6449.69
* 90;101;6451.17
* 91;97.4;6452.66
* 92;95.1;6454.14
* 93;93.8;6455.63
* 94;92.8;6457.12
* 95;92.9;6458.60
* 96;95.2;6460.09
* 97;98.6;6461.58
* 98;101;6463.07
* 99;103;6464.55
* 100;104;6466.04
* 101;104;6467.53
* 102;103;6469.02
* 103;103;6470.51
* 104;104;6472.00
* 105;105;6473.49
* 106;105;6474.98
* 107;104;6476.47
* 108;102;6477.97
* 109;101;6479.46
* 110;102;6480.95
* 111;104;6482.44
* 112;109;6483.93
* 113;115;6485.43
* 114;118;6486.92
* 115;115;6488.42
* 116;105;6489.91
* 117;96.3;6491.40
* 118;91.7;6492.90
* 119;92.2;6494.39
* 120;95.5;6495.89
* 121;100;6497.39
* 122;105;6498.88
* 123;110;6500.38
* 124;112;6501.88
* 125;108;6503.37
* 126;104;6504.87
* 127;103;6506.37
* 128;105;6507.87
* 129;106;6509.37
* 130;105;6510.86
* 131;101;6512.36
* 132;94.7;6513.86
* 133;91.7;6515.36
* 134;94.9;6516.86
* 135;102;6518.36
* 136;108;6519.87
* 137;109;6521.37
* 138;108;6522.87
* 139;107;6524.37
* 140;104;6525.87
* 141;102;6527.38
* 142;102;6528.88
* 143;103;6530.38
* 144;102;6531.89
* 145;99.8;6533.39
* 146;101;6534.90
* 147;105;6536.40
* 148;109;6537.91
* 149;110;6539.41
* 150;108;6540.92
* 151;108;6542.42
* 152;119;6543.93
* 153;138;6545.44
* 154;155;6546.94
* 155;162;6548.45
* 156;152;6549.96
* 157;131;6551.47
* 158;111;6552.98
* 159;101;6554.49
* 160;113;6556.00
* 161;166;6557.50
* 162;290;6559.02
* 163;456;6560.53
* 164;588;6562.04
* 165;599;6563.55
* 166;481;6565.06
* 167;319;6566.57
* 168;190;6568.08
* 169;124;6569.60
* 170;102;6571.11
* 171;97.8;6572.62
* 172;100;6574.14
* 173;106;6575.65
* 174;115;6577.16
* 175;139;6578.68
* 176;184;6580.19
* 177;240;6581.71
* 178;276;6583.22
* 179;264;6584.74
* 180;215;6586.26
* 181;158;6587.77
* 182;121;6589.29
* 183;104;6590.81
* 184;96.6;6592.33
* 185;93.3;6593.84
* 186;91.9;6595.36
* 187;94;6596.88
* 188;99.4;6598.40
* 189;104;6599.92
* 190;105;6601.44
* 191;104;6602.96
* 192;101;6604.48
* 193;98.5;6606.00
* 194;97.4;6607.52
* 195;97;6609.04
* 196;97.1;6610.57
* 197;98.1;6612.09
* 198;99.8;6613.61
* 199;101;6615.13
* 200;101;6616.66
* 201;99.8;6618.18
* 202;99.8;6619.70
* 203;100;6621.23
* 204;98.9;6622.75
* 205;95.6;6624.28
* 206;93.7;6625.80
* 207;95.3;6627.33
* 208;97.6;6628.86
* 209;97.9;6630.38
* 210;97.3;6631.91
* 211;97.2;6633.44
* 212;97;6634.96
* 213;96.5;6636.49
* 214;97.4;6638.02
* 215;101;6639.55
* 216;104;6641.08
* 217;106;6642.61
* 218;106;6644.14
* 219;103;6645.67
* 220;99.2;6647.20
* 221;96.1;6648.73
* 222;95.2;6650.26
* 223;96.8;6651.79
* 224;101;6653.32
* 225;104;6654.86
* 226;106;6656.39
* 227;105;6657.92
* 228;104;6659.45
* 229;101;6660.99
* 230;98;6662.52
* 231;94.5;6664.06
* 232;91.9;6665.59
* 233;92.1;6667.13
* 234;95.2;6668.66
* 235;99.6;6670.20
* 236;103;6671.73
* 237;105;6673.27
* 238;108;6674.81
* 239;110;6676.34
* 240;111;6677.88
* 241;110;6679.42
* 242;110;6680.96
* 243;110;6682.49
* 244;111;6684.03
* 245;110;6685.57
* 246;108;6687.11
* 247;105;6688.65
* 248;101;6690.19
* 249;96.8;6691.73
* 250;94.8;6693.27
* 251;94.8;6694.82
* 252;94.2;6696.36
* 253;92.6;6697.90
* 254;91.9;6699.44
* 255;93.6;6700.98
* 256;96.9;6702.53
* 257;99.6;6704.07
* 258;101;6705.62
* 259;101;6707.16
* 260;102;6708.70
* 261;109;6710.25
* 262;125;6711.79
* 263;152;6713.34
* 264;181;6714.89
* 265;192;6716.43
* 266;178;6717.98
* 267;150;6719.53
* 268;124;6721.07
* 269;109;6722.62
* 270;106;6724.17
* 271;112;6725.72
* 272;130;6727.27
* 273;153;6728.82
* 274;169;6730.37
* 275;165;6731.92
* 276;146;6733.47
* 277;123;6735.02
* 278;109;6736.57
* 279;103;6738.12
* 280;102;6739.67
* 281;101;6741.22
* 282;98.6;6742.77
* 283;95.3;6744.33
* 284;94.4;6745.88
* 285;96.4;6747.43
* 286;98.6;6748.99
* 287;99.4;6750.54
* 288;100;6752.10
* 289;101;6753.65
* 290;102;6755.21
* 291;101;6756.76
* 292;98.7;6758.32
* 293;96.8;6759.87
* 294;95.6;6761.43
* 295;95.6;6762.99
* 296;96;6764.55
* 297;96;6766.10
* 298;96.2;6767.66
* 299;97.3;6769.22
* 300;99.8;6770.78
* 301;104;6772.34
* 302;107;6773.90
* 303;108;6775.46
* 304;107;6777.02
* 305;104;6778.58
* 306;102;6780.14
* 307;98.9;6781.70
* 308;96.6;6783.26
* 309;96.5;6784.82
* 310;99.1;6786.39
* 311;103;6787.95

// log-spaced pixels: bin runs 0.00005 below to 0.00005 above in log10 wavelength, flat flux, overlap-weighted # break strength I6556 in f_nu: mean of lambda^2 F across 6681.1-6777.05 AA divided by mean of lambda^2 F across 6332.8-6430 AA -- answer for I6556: 1.21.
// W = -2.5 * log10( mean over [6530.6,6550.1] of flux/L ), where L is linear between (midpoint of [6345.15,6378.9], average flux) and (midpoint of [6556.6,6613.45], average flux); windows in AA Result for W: 0.37 mag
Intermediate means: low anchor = 102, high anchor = 183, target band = 119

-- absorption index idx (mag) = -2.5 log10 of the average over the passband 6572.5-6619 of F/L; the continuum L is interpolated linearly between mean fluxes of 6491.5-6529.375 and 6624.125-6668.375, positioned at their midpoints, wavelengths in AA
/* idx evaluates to -0.248 mag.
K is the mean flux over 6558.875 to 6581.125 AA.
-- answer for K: 258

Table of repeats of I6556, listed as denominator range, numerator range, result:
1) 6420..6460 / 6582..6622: 1.24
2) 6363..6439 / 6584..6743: 1.17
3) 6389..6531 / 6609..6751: 1.13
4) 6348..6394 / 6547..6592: 2.20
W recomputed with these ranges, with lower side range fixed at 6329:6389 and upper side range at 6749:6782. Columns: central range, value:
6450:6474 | 0.04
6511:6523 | 0.02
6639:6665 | 0.00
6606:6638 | 0.04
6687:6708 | 0.04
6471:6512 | -0.01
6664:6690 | -0.04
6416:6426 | 0.06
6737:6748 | 0.02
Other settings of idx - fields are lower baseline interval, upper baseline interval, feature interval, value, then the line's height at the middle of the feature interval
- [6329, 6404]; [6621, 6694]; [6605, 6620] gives 0.03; 102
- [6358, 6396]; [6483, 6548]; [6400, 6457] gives 0.03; 104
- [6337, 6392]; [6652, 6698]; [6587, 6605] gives -0.04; 103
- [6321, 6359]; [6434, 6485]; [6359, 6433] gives 0.04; 105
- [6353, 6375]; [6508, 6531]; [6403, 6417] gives 0.04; 103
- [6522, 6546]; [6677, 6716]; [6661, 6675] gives 0.11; 109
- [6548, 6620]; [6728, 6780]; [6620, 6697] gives 0.37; 142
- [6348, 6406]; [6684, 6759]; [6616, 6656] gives 0.13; 112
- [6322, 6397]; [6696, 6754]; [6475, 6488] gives 0.03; 109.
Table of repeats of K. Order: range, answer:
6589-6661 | 99.8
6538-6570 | 224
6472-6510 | 105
